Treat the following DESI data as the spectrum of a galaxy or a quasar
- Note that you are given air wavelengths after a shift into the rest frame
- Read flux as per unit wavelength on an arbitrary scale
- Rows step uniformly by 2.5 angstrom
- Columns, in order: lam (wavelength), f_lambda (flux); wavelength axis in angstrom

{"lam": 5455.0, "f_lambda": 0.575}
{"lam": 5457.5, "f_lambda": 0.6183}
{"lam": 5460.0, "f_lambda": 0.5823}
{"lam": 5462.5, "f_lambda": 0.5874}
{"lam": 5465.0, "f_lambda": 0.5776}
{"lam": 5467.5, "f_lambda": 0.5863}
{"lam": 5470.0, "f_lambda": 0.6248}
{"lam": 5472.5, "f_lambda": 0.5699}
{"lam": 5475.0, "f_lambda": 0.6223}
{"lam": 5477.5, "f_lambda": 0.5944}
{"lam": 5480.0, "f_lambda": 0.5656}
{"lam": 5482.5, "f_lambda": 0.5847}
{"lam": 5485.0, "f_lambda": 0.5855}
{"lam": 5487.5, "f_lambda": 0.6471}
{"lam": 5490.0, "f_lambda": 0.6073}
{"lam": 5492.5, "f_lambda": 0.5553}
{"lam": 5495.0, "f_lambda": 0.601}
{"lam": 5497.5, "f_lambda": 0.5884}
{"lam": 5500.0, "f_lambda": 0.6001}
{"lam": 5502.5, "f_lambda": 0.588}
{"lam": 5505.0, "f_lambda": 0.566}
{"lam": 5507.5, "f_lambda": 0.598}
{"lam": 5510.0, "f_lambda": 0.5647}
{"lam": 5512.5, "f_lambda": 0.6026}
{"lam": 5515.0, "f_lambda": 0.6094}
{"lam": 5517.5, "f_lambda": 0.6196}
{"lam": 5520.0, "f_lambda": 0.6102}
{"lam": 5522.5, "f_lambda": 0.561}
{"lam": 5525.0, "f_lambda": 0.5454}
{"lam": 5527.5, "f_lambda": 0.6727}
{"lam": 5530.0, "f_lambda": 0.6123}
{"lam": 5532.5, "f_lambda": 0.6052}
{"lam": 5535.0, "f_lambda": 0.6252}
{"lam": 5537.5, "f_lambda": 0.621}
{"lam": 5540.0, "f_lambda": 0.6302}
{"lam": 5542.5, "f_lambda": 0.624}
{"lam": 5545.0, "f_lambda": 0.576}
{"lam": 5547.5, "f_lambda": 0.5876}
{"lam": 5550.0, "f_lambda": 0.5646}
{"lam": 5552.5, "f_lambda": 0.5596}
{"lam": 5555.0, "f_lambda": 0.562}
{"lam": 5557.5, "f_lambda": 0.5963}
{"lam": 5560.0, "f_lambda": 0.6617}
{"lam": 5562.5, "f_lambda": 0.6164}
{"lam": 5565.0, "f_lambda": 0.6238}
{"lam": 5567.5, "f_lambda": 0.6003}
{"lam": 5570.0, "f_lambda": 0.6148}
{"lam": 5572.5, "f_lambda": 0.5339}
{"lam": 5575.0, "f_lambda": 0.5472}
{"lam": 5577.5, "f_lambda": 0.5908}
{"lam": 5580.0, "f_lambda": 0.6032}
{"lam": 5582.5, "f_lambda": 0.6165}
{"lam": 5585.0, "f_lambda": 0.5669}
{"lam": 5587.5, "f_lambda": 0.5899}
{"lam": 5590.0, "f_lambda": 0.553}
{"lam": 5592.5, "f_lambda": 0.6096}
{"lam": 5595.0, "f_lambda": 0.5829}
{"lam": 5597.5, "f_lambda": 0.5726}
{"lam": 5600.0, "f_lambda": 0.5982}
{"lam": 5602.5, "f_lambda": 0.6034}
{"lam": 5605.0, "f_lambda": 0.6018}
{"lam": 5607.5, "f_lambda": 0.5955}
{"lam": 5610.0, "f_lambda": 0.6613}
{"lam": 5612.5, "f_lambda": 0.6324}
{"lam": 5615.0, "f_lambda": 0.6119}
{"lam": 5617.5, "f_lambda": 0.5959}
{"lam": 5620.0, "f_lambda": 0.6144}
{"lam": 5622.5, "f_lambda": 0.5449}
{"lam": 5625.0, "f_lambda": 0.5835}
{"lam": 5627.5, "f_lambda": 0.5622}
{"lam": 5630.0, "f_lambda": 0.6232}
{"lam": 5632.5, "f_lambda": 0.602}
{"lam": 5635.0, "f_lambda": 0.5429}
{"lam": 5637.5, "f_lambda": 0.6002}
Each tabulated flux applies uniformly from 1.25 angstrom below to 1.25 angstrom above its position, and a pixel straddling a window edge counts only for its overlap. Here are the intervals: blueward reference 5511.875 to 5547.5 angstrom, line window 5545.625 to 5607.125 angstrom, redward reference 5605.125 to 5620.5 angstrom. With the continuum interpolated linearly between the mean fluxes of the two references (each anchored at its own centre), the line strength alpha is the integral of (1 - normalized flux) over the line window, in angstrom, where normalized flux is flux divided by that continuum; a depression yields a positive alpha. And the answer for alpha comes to 2.34 angstrom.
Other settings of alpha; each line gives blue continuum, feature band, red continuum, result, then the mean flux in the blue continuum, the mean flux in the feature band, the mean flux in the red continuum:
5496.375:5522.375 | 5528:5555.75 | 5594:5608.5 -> -0.3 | 0.593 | 0.6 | 0.593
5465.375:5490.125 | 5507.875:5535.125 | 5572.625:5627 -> -0.3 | 0.598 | 0.601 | 0.592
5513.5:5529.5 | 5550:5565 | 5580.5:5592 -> -0.1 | 0.603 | 0.598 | 0.585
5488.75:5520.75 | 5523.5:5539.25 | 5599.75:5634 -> -0.5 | 0.593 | 0.613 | 0.602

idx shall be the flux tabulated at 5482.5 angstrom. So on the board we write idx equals 0.5847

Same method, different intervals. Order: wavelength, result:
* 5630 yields 0.6232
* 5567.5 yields 0.6003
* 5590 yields 0.553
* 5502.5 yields 0.588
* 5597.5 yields 0.5726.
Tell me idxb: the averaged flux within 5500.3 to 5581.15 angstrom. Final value 0.597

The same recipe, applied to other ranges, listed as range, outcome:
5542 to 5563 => 0.592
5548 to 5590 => 0.589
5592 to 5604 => 0.592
